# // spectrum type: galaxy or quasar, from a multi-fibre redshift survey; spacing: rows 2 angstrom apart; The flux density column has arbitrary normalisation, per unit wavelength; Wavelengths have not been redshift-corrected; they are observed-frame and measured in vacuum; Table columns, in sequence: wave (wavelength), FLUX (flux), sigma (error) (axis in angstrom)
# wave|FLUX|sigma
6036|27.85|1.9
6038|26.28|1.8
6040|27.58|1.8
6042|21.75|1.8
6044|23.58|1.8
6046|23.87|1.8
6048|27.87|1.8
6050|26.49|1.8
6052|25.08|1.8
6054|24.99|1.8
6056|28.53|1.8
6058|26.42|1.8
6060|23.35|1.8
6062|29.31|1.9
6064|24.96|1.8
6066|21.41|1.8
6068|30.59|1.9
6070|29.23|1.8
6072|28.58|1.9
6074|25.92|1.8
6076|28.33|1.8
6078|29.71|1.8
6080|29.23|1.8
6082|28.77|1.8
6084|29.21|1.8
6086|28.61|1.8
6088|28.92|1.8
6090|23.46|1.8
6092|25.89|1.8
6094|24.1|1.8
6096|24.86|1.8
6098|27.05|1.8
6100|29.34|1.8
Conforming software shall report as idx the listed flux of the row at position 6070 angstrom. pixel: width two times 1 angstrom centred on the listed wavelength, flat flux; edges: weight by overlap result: 29.23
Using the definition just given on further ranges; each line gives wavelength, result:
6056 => 28.53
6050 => 26.49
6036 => 27.85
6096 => 24.86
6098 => 27.05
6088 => 28.92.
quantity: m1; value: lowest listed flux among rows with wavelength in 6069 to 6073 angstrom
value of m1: 28.58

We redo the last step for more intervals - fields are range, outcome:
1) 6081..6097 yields 23.46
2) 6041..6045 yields 21.75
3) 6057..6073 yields 21.41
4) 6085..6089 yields 28.61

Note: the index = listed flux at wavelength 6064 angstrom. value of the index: 24.96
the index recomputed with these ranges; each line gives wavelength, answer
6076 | 28.33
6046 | 23.87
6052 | 25.08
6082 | 28.77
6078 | 29.71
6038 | 26.28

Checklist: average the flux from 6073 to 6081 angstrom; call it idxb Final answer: 28.3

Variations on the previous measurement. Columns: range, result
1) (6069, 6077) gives 28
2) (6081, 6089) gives 28.9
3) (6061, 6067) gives 25.2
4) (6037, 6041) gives 26.9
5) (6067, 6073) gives 29.5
